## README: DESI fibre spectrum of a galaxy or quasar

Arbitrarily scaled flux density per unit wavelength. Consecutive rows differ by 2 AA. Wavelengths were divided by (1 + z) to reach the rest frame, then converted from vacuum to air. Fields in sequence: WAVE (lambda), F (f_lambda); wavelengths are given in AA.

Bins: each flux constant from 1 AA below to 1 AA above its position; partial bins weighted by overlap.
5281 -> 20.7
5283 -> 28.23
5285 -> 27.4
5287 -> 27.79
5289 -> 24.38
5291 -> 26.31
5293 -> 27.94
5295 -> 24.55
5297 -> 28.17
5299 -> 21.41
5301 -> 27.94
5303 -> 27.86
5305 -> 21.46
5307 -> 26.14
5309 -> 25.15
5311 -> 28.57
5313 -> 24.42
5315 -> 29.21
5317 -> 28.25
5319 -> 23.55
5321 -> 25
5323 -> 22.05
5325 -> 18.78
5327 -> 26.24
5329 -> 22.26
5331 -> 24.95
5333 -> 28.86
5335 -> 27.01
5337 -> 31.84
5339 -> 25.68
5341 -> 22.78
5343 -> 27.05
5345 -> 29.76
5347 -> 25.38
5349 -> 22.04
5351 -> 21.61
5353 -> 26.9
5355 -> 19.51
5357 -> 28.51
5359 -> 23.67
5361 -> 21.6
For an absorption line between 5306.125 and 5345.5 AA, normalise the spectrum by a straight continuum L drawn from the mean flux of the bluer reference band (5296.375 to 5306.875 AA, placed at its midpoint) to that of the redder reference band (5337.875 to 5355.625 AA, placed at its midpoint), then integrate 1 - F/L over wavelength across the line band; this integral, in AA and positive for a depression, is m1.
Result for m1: -1.3 AA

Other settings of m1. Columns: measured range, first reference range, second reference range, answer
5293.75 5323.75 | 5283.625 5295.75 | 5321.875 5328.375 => -1.7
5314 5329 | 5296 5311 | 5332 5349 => 1.0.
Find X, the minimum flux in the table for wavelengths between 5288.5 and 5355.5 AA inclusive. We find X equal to 18.78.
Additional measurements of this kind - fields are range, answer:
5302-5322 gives 21.46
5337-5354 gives 21.61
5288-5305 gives 21.41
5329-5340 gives 22.26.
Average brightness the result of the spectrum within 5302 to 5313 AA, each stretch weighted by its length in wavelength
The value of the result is 25.7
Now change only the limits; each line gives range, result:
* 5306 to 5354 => 25.6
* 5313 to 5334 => 24.9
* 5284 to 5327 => 25.6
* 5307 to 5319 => 26.7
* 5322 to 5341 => 25.2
